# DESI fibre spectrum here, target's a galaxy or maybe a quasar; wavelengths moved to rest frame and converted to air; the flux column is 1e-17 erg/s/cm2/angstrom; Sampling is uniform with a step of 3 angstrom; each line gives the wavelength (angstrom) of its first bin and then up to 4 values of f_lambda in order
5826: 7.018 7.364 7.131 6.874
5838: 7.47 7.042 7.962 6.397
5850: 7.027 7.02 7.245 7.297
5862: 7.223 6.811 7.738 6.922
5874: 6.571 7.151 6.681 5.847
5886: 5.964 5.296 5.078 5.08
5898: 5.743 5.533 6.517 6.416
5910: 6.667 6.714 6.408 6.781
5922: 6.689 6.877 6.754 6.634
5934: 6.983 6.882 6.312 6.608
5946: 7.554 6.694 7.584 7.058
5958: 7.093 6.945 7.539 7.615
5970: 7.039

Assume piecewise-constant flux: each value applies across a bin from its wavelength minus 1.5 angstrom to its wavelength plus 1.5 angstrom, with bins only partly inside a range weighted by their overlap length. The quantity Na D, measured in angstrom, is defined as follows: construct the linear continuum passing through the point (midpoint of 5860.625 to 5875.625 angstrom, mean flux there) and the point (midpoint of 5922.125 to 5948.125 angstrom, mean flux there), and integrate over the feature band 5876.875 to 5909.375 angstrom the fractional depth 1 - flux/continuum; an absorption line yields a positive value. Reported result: 4.94 angstrom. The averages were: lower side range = 7.05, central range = 5.91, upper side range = 6.82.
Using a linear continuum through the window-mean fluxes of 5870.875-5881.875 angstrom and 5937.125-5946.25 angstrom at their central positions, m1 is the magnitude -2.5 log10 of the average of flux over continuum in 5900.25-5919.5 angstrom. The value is 0.05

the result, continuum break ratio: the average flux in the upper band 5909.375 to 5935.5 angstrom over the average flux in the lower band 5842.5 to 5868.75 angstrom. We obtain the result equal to 0.9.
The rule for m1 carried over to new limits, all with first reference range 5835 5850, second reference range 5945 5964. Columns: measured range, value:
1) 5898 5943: 0.097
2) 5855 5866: 0.002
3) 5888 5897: 0.354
